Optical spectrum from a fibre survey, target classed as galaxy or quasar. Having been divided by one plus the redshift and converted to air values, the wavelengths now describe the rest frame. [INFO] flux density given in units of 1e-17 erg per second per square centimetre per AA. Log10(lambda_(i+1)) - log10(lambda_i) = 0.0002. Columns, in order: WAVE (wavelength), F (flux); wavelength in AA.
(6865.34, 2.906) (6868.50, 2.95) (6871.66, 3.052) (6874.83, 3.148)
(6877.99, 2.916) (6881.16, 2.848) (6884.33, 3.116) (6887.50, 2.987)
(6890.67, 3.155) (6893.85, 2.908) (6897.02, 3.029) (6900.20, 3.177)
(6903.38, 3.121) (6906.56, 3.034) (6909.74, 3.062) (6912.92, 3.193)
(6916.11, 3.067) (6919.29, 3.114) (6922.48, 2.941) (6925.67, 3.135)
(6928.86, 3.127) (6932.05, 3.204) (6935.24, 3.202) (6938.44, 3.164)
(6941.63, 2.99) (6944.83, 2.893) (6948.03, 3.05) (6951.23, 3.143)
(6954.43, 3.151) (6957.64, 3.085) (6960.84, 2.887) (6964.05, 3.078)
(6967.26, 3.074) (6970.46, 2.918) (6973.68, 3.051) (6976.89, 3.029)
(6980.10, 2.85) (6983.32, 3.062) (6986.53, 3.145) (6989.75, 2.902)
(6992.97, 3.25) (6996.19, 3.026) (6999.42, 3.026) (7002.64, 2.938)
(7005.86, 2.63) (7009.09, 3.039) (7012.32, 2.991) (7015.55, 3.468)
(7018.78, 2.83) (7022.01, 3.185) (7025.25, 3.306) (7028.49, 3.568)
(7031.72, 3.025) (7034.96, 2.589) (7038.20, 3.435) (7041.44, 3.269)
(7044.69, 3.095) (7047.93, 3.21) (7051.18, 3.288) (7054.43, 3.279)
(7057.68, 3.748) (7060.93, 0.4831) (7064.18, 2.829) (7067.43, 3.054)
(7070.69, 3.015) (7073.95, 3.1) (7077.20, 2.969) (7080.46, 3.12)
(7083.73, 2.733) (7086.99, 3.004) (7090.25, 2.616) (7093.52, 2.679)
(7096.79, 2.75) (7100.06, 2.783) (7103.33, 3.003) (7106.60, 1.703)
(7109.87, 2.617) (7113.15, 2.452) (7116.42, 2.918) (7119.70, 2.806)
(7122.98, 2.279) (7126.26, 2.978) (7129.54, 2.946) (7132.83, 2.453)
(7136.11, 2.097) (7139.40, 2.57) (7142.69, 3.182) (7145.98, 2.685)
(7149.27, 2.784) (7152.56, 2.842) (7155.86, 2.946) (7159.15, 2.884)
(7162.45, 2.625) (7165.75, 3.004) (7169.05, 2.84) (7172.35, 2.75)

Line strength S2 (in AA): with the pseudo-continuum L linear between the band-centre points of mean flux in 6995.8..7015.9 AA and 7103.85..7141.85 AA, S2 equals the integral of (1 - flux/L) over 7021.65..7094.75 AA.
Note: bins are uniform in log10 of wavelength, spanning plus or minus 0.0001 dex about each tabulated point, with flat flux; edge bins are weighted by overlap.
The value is -4.8 AA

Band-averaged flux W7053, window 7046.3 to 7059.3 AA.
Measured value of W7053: 3.38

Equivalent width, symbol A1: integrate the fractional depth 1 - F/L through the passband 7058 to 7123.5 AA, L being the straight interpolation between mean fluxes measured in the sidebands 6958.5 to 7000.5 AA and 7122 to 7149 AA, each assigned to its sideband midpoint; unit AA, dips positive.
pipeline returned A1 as 2.2 AA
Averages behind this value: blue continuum 3.02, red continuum 2.66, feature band 2.67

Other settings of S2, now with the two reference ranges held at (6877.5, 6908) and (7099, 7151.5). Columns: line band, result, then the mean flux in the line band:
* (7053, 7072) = 0.16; 2.72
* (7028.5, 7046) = -2.11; 3.13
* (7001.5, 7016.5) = -0.84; 3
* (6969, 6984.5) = -0.48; 2.98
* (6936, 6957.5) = -0.95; 3.07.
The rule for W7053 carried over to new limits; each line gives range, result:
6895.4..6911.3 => 3.08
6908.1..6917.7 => 3.11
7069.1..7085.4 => 2.99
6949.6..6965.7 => 3.07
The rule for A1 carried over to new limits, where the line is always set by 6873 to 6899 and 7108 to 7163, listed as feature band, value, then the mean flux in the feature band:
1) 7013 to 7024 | -1.2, 3.15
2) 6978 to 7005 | -1.2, 3.01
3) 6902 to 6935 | -1.4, 3.1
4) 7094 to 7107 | 0.5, 2.65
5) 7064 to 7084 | -1.6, 3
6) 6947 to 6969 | -1.0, 3.07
